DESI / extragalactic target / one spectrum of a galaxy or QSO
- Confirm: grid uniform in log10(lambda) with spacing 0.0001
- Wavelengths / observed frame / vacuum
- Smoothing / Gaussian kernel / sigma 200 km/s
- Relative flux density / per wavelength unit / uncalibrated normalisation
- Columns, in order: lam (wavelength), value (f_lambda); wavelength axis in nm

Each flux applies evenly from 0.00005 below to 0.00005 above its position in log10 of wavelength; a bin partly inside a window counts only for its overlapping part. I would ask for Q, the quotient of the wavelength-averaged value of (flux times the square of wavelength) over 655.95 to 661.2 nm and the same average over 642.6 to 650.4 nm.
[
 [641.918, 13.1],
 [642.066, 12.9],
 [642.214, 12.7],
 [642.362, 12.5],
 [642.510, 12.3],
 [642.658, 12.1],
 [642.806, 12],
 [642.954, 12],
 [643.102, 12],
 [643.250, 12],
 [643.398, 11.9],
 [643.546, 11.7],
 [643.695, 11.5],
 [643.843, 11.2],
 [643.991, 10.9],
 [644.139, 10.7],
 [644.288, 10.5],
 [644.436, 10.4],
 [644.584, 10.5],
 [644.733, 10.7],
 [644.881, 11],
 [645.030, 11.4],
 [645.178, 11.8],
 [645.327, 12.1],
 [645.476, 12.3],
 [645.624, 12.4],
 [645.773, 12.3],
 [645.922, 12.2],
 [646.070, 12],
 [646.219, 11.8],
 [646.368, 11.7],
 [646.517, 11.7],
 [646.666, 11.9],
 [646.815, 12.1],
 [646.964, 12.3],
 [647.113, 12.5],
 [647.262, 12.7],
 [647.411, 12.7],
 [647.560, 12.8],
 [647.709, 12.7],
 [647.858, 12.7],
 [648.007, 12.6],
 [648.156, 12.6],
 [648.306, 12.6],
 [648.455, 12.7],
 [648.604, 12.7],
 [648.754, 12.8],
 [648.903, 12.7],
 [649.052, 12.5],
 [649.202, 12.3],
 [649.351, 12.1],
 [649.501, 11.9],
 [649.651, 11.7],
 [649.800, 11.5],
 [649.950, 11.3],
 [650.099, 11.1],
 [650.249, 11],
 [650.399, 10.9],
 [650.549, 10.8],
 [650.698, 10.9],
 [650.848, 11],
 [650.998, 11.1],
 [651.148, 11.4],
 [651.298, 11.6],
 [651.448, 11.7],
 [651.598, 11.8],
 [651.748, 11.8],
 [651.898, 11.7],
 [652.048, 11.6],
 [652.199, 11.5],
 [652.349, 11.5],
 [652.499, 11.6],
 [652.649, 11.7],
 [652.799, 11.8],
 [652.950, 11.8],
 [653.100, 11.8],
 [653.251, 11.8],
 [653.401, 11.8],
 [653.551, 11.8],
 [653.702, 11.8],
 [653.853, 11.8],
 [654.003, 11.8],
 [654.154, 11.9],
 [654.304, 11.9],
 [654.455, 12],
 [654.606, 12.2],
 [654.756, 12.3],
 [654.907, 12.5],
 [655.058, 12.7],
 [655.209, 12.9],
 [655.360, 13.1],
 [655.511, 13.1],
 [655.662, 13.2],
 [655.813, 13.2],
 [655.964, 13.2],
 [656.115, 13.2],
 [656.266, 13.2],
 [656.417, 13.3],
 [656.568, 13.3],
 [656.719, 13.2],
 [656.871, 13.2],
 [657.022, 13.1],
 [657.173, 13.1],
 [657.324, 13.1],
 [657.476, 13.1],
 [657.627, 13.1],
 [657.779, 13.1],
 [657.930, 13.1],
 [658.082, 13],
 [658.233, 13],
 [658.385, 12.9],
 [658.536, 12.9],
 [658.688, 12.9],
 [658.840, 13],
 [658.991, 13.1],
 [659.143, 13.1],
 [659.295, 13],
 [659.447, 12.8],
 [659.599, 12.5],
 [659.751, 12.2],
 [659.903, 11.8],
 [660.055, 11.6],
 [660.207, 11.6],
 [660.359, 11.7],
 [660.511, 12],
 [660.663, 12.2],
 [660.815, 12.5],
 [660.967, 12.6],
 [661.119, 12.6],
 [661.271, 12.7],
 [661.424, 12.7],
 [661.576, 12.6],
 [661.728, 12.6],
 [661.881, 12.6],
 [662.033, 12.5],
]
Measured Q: 1.11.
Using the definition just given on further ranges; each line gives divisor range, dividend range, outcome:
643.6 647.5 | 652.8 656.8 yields 1.10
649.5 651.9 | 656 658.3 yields 1.18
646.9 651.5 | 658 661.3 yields 1.08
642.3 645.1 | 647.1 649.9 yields 1.11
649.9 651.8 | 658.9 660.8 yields 1.12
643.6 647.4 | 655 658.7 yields 1.16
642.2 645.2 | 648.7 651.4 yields 1.03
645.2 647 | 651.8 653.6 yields 0.99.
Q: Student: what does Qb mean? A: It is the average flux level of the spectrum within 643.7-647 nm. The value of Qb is 11.5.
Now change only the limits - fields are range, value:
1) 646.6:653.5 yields 11.9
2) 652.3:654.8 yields 11.8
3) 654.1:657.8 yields 12.9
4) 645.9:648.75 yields 12.4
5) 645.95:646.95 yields 11.9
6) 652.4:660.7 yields 12.5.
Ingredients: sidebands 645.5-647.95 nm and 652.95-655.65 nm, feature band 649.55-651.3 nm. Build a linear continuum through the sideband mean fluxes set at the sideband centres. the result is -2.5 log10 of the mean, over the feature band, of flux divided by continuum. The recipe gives 0.10 mag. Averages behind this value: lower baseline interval 12.3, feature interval 11.2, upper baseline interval 12.2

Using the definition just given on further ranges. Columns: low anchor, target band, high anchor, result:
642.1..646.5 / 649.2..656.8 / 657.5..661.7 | 0.019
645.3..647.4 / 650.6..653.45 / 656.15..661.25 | 0.079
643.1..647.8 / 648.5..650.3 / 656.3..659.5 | 0.016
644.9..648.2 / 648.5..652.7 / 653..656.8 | 0.064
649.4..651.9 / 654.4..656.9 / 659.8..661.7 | -0.100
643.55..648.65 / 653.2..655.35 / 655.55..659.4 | 0.056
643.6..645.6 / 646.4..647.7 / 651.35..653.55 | -0.090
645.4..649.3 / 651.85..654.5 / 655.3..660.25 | 0.083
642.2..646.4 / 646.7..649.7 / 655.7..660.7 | -0.044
